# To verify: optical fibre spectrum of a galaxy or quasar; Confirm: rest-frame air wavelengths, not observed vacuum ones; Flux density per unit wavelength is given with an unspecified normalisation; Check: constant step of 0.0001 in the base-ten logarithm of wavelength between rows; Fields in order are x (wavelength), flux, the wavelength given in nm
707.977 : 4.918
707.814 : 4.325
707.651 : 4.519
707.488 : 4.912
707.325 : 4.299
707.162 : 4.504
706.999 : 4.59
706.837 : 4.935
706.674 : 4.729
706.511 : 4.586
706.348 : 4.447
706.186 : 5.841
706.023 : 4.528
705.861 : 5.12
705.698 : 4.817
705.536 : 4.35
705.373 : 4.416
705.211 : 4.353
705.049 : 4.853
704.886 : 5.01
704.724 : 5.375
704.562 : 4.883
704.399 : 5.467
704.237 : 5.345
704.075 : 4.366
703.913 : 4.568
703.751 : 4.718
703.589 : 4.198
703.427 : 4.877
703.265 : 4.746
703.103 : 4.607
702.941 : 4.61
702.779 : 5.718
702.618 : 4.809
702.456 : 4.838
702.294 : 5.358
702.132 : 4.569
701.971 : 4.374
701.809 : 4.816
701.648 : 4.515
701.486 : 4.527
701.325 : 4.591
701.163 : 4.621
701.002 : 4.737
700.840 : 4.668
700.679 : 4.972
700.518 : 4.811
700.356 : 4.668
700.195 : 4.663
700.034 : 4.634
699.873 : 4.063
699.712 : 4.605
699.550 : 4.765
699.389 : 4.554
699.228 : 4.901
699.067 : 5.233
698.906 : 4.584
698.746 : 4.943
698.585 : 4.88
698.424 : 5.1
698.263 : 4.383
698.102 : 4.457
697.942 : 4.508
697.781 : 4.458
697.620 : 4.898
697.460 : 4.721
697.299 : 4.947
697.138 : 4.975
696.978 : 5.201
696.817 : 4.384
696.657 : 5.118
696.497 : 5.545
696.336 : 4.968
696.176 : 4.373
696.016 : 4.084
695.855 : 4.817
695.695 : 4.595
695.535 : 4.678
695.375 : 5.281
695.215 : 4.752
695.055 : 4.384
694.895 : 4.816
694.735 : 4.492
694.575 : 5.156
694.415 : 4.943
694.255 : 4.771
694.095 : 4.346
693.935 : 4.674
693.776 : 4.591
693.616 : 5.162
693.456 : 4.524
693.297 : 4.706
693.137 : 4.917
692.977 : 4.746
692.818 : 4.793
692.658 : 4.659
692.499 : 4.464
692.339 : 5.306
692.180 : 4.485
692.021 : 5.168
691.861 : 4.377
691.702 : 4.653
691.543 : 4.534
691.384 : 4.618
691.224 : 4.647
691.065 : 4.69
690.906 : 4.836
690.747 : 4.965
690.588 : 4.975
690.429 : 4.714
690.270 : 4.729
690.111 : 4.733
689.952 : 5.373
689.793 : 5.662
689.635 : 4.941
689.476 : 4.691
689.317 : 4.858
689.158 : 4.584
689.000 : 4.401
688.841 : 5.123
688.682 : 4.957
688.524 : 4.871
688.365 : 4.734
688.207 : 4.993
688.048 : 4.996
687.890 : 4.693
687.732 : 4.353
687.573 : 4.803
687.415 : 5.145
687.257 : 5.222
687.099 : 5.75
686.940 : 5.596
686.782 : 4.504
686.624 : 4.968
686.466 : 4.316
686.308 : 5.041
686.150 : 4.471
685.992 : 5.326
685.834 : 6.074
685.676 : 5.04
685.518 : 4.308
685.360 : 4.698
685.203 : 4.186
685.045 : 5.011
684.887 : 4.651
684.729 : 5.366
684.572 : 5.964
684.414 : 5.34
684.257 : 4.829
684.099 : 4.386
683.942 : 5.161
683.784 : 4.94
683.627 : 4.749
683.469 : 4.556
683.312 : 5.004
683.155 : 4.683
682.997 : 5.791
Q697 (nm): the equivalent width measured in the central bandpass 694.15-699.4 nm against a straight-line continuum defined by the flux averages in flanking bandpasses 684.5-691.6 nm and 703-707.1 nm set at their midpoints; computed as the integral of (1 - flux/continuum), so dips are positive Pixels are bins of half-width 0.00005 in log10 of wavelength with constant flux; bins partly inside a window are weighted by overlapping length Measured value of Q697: 0.068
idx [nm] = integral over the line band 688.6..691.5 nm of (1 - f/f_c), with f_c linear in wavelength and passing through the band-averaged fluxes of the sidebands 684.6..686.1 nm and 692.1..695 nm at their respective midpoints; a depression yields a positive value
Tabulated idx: 0.00 nm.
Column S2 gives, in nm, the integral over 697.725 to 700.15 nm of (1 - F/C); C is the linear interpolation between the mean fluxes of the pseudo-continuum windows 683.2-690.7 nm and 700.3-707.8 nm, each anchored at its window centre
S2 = 0.070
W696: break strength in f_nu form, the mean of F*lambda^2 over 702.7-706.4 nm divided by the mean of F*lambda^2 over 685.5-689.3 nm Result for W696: 1.03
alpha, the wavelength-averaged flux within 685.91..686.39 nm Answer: 4.95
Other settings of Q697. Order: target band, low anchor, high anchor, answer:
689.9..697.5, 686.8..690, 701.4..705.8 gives 0.20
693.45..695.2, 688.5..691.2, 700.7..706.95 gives 0.05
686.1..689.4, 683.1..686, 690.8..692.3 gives -0.03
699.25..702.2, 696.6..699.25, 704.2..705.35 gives 0.15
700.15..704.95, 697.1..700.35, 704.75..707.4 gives -0.08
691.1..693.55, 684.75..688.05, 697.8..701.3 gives 0.06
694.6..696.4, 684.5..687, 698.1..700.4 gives 0.04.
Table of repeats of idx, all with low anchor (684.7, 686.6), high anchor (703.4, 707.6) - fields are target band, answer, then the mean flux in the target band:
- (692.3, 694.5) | 0.036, 4.75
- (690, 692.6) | 0.046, 4.75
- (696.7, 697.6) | -0.010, 4.86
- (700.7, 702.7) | 0.032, 4.71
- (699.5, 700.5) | 0.046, 4.57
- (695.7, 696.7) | 0.005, 4.79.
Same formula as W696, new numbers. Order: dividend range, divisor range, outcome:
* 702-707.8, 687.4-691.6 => 1.03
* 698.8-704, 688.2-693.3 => 1.01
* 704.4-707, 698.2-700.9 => 1.04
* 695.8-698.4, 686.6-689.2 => 0.99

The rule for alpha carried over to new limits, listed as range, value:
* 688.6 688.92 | 5.04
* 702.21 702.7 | 5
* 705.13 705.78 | 4.48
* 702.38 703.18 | 4.92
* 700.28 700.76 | 4.82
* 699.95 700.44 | 4.65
